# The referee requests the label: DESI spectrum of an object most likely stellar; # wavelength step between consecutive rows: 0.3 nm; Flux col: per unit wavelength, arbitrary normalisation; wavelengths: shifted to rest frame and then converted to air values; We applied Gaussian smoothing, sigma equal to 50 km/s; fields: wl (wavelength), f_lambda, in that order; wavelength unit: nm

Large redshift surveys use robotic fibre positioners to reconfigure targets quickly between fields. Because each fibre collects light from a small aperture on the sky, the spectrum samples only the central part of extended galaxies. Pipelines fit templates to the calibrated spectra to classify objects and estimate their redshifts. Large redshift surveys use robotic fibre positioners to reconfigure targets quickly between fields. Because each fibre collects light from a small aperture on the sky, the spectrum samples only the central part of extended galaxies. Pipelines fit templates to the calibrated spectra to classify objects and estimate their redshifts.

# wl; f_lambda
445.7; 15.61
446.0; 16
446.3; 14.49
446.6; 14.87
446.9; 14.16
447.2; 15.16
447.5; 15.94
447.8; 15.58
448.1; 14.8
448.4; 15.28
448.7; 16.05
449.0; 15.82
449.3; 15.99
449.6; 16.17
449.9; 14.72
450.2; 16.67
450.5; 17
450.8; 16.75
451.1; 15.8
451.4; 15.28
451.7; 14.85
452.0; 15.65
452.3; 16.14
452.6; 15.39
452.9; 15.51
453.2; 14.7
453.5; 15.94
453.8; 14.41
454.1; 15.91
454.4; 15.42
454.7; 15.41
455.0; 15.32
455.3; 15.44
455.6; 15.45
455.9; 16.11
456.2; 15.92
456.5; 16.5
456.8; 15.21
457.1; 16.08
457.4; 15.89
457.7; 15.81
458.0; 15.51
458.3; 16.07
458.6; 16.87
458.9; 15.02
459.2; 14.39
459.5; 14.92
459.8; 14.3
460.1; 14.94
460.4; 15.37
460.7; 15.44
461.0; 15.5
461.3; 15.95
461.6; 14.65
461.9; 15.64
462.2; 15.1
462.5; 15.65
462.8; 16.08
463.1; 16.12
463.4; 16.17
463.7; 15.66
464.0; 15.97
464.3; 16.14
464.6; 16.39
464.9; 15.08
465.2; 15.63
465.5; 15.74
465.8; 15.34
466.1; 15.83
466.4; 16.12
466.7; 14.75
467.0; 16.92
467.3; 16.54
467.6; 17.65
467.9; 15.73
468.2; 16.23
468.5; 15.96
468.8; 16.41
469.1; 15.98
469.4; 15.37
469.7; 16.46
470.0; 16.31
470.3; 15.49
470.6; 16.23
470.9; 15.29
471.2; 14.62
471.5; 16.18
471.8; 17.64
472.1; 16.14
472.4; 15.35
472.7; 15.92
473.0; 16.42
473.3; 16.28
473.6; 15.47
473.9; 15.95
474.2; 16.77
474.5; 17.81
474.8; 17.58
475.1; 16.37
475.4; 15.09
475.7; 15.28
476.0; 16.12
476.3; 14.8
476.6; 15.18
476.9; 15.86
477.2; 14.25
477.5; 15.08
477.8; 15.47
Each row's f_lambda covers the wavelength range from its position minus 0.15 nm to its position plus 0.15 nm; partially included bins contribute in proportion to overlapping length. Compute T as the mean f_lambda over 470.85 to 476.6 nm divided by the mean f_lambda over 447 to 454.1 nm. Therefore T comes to 1.0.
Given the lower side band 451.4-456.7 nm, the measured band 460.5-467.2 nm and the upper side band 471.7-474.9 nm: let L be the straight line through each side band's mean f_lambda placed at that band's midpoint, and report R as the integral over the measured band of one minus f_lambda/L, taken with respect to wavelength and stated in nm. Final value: 0.11 nm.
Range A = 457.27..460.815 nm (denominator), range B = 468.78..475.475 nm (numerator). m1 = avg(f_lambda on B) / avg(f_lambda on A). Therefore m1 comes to 1.05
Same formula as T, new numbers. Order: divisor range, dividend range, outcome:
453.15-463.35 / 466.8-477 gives 1.04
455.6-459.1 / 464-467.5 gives 1.00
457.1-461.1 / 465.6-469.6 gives 1.04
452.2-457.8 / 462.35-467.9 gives 1.02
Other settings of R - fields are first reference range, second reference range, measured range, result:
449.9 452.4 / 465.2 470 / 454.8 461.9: 0.21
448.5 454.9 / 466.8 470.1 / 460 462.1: 0.09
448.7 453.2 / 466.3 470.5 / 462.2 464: 0.02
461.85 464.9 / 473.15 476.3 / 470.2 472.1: 0.02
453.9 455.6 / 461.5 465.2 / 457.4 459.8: 0.02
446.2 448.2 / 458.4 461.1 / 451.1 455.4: -0.08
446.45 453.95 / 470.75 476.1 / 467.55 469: -0.03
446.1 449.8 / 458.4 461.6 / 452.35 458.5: -0.13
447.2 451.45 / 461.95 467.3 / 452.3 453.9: 0.05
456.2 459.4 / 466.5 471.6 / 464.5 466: 0.03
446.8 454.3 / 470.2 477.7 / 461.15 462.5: 0.03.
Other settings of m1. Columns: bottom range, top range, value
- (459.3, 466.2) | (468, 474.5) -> 1.03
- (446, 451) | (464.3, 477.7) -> 1.02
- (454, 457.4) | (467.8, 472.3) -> 1.02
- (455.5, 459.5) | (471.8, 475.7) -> 1.03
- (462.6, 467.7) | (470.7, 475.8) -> 1.01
